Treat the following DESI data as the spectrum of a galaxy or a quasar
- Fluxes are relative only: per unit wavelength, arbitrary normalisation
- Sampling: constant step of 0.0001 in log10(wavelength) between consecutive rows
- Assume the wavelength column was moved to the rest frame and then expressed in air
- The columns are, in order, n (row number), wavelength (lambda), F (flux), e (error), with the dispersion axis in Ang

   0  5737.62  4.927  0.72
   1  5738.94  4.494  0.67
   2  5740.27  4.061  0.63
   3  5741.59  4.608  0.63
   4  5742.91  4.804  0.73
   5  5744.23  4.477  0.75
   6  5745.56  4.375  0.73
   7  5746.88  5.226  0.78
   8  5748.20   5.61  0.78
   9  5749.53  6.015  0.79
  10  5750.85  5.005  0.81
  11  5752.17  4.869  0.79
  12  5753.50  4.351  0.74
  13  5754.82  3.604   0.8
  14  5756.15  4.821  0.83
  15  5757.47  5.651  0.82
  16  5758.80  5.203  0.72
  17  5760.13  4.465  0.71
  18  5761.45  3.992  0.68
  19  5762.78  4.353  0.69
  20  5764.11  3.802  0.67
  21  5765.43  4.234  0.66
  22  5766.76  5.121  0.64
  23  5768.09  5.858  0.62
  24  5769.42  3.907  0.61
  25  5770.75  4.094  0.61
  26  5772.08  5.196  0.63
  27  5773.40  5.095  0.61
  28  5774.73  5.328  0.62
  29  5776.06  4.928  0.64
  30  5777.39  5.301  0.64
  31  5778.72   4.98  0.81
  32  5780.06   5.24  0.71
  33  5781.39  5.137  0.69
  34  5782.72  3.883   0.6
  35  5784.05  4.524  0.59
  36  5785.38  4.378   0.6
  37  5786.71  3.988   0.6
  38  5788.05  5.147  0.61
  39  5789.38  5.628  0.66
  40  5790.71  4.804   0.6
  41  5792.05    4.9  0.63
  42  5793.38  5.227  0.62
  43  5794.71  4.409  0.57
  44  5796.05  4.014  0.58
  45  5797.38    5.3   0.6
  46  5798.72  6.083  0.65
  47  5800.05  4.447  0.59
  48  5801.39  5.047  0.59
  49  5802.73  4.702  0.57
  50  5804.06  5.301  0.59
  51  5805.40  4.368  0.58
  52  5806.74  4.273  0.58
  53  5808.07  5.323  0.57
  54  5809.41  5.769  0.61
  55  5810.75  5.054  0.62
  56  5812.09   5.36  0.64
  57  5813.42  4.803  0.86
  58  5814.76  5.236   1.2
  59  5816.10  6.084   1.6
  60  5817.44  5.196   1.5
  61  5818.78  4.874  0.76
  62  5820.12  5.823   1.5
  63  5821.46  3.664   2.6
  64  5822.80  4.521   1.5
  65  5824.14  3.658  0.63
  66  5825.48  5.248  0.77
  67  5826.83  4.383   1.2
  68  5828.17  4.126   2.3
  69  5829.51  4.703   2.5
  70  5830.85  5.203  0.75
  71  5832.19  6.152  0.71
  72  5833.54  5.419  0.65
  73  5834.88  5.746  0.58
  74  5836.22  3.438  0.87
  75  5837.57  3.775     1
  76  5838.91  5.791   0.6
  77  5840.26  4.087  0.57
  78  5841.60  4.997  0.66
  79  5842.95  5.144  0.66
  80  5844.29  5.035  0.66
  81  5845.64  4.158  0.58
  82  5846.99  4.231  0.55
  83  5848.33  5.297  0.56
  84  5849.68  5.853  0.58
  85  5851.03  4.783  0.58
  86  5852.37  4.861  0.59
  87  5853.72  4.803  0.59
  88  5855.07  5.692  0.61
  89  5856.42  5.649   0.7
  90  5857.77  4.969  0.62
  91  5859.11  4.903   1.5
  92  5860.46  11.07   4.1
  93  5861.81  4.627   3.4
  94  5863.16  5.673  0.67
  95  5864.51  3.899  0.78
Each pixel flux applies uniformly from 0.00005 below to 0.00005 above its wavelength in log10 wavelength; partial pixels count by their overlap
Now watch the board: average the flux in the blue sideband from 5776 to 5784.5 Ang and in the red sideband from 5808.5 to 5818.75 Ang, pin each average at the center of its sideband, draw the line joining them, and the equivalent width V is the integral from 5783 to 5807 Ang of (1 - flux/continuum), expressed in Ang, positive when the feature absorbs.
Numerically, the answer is 1.2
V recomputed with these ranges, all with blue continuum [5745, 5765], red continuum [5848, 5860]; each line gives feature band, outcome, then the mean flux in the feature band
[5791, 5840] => 1.62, 4.92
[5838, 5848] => 0.90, 4.77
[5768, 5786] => 0.22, 4.82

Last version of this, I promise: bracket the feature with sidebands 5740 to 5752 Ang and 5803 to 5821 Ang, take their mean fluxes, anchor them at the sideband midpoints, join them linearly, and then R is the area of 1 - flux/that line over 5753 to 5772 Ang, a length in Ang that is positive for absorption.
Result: 1.7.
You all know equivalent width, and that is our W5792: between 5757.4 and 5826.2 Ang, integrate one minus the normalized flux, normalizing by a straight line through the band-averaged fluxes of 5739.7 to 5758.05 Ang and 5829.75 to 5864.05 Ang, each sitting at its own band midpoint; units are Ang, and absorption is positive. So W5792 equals 2.0 Ang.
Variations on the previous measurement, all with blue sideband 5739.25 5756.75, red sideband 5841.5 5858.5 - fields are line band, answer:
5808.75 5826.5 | -0.2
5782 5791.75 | 0.5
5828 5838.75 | 0.2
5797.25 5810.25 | -0.4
